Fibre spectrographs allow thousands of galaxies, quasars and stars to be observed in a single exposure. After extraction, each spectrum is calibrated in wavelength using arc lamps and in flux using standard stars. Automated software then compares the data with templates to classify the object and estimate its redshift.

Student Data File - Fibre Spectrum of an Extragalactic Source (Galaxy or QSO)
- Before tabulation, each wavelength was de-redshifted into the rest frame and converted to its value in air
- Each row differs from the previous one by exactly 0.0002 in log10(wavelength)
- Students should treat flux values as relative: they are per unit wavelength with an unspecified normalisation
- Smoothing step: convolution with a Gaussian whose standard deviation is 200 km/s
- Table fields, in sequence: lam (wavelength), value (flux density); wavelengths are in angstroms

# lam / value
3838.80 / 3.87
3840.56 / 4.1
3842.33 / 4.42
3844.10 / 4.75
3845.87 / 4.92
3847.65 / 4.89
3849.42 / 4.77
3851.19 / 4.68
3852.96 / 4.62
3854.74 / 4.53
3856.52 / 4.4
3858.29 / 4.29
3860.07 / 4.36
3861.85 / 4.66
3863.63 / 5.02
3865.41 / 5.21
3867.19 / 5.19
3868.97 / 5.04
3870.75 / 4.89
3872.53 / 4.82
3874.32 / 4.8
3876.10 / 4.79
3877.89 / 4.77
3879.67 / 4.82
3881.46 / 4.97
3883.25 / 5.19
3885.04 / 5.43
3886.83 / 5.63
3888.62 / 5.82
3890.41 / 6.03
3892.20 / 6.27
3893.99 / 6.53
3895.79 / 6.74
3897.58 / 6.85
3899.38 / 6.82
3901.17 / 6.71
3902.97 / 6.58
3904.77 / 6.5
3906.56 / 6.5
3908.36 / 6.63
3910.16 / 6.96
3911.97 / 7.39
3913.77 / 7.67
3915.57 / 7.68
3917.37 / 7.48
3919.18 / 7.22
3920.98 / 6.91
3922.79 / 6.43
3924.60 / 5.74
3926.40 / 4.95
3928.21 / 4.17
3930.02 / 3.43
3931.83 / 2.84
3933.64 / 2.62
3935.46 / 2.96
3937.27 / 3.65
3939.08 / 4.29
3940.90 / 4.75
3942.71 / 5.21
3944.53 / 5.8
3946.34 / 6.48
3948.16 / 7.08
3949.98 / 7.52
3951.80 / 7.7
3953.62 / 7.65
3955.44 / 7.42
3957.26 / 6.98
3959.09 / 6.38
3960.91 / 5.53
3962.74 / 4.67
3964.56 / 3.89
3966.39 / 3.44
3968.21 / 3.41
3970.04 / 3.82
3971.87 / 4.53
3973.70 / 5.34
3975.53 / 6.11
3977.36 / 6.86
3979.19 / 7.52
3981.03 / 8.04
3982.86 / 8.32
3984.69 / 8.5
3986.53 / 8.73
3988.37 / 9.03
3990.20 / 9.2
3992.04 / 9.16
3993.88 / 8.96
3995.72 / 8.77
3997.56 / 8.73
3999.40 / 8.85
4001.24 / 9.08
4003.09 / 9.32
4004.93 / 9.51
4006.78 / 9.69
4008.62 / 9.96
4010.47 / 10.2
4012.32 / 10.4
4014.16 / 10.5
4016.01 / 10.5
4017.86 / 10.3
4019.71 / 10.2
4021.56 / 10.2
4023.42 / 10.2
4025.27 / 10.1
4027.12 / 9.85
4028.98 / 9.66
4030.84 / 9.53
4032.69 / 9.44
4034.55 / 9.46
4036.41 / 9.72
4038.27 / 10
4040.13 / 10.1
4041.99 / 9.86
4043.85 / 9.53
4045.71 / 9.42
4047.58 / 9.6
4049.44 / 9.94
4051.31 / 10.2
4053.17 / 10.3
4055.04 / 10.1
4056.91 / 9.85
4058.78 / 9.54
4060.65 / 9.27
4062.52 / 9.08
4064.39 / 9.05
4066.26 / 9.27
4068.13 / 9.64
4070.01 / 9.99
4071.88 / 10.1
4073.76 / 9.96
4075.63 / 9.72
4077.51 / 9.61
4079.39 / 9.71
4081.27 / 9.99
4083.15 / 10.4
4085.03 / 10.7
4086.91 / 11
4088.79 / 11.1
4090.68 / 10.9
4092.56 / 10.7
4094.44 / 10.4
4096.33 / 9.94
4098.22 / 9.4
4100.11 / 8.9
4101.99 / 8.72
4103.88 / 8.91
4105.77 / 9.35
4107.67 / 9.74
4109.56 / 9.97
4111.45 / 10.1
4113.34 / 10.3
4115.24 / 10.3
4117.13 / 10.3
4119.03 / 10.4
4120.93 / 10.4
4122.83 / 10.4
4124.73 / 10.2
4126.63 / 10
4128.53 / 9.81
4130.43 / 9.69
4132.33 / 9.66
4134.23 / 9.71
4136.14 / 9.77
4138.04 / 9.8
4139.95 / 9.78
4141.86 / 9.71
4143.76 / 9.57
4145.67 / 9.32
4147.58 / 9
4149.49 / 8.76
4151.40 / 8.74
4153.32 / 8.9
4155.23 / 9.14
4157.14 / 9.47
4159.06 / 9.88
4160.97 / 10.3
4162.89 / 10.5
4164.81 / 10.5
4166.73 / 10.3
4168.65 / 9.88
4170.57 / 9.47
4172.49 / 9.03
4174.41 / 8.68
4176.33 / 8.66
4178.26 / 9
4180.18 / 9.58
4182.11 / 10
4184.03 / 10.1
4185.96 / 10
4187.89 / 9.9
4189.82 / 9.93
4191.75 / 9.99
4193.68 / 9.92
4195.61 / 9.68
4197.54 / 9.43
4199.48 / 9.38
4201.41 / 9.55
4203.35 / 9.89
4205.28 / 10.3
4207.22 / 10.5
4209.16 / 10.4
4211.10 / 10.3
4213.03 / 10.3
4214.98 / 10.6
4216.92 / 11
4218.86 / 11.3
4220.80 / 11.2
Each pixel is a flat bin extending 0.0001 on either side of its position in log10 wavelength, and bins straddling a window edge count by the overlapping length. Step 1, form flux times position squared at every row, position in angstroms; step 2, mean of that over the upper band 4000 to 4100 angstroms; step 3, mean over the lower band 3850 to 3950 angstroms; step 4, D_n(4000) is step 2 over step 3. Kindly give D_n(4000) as 1.94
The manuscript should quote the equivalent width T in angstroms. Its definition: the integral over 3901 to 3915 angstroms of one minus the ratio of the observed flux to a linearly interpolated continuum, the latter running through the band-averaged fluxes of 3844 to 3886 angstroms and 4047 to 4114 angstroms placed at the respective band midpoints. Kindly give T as -2.5 angstroms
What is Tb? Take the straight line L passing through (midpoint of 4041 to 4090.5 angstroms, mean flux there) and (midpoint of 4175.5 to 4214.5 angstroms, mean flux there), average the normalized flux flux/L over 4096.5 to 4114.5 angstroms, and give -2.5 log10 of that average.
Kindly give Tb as 0.041 mag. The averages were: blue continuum 9.9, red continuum 9.85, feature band 9.52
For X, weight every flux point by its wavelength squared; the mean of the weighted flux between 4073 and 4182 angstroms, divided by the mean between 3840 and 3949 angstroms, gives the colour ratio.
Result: 2.0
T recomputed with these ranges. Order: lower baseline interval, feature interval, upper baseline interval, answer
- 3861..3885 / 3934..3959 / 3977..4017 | 5.3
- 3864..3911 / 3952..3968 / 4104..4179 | 2.7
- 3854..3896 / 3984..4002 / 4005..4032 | 0.6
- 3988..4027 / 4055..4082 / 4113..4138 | 0.6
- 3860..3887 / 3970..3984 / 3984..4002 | 3.2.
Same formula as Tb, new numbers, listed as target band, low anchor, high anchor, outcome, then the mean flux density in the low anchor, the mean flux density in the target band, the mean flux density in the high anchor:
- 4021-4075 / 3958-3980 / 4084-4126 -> -0.22 mag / 5.13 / 9.75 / 10.1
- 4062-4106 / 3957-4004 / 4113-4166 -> -0.12 mag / 7.05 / 9.87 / 9.79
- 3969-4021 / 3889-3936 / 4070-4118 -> -0.09 mag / 6.04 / 8.58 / 10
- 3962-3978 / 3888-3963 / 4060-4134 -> 0.46 mag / 6.05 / 4.64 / 9.93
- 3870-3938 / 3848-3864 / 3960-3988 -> -0.11 mag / 4.59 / 5.7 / 5.98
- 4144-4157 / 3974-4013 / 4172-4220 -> 0.07 mag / 8.74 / 9.04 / 9.91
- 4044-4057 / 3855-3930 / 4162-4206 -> -0.24 mag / 5.79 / 9.89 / 9.72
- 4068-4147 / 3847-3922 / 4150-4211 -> -0.14 mag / 5.75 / 9.95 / 9.71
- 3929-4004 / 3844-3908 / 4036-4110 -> 0.17 mag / 5.38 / 6.41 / 9.84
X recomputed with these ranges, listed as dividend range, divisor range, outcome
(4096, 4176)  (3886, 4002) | 1.66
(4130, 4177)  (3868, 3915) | 1.81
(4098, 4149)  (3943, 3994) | 1.58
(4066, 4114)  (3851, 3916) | 1.94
